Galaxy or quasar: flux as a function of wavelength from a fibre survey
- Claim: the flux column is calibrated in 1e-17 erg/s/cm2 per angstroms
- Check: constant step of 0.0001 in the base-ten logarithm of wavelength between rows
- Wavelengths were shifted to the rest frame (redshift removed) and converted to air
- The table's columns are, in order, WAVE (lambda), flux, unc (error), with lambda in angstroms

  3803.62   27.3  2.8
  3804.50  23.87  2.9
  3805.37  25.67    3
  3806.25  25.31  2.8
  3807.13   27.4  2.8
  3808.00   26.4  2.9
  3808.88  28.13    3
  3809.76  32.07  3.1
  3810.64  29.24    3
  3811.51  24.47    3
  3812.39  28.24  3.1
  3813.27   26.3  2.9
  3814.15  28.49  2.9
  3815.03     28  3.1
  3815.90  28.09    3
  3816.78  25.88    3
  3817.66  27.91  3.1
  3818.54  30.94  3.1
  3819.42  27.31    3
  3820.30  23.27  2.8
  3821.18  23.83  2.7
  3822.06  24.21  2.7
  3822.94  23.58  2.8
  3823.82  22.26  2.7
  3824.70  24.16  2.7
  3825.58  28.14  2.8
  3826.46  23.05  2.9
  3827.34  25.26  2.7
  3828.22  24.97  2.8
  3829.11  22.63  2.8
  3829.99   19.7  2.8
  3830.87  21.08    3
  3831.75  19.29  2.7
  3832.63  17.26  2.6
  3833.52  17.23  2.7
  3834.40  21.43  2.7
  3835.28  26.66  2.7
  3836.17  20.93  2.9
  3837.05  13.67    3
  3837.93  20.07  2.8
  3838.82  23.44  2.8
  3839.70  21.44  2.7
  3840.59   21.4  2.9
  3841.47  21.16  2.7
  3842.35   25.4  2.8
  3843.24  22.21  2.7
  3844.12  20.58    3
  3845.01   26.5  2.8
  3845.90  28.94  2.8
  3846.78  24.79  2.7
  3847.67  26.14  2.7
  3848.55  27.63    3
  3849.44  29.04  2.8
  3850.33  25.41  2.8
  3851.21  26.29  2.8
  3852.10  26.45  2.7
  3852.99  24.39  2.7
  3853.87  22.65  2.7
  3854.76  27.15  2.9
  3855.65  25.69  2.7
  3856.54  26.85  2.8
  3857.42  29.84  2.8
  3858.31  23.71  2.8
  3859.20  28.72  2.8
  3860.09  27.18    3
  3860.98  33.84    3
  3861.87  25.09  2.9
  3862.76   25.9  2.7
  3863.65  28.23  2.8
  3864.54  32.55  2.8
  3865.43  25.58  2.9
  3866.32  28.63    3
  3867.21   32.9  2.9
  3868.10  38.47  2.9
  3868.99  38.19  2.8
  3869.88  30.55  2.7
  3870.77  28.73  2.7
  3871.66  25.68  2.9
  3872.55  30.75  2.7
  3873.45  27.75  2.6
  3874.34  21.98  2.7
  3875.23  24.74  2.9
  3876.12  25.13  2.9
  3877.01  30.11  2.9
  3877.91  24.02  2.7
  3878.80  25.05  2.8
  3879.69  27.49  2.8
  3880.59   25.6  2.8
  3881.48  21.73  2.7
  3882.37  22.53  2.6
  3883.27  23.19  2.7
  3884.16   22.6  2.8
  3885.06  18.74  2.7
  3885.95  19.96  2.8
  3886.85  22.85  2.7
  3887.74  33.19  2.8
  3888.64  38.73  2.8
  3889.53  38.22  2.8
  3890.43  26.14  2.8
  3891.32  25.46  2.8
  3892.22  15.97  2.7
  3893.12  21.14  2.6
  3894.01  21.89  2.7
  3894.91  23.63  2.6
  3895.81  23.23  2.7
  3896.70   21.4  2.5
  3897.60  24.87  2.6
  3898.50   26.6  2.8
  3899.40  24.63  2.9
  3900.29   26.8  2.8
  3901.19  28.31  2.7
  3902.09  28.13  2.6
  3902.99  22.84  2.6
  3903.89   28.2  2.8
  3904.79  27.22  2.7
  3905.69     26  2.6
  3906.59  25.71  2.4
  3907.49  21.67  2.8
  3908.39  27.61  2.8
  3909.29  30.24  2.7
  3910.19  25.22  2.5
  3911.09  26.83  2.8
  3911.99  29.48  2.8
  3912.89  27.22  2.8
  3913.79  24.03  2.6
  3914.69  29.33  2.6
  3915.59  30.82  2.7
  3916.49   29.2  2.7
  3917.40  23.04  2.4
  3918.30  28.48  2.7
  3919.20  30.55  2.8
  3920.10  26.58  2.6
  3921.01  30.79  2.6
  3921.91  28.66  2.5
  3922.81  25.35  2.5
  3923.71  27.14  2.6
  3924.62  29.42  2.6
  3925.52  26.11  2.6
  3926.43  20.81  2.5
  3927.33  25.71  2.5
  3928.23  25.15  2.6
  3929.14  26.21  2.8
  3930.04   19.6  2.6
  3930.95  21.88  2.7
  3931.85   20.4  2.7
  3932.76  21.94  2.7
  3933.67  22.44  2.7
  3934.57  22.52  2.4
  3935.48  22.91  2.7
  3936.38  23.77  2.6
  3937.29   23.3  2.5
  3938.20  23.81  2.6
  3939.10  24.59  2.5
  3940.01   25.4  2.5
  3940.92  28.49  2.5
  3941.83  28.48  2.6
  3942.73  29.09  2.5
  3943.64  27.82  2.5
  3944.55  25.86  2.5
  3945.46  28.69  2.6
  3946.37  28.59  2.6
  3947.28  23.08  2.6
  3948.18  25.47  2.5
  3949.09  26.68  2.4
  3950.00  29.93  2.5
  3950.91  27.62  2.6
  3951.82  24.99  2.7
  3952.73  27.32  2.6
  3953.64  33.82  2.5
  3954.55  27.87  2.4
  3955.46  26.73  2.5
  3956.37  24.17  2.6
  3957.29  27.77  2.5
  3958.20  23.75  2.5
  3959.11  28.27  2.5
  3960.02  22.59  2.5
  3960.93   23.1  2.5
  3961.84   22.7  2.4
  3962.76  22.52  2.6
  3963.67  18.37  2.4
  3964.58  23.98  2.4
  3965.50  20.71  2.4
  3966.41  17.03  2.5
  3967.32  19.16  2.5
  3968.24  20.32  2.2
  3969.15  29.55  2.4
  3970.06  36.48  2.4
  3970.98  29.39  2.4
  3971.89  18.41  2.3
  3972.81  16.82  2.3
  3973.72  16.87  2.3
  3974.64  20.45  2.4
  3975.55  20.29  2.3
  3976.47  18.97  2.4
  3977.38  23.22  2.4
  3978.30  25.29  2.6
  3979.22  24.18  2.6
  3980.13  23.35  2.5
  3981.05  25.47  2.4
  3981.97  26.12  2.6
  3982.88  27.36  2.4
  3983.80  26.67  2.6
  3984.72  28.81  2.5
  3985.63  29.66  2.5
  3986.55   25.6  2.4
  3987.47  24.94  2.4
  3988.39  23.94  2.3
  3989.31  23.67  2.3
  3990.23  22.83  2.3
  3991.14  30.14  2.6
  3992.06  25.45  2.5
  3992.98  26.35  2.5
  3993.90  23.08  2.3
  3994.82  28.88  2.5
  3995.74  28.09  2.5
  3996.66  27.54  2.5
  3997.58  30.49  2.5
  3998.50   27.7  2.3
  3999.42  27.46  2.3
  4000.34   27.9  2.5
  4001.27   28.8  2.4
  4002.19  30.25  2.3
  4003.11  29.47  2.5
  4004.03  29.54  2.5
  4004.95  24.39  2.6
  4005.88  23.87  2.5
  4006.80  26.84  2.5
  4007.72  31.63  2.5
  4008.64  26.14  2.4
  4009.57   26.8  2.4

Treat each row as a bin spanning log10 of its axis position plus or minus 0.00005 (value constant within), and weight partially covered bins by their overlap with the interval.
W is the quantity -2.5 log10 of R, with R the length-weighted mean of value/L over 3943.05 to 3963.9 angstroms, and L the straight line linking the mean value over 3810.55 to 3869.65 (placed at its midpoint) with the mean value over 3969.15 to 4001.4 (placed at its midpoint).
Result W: -0.03 mag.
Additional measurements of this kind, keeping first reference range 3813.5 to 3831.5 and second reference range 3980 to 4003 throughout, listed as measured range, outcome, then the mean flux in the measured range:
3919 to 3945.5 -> 0.04 mag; 25.3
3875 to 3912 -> 0.01 mag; 25.5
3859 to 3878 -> -0.13 mag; 28.9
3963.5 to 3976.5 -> 0.21 mag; 22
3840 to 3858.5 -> 0.00 mag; 25.3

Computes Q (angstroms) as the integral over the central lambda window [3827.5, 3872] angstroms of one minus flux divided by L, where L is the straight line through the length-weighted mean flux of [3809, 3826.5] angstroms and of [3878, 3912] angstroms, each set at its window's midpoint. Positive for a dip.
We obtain 1.1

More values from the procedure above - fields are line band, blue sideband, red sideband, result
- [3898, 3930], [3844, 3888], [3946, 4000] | -0.9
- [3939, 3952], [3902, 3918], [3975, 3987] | -0.6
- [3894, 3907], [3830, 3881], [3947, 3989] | -0.1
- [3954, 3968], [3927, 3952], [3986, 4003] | 1.4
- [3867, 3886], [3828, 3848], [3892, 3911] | -2.4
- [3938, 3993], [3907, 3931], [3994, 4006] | 4.7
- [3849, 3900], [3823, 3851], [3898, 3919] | -3.3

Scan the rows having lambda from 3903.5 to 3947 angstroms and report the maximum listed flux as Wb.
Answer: 30.82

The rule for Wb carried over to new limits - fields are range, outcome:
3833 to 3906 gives 38.73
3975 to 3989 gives 29.66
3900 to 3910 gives 30.24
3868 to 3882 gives 38.47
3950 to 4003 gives 36.48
